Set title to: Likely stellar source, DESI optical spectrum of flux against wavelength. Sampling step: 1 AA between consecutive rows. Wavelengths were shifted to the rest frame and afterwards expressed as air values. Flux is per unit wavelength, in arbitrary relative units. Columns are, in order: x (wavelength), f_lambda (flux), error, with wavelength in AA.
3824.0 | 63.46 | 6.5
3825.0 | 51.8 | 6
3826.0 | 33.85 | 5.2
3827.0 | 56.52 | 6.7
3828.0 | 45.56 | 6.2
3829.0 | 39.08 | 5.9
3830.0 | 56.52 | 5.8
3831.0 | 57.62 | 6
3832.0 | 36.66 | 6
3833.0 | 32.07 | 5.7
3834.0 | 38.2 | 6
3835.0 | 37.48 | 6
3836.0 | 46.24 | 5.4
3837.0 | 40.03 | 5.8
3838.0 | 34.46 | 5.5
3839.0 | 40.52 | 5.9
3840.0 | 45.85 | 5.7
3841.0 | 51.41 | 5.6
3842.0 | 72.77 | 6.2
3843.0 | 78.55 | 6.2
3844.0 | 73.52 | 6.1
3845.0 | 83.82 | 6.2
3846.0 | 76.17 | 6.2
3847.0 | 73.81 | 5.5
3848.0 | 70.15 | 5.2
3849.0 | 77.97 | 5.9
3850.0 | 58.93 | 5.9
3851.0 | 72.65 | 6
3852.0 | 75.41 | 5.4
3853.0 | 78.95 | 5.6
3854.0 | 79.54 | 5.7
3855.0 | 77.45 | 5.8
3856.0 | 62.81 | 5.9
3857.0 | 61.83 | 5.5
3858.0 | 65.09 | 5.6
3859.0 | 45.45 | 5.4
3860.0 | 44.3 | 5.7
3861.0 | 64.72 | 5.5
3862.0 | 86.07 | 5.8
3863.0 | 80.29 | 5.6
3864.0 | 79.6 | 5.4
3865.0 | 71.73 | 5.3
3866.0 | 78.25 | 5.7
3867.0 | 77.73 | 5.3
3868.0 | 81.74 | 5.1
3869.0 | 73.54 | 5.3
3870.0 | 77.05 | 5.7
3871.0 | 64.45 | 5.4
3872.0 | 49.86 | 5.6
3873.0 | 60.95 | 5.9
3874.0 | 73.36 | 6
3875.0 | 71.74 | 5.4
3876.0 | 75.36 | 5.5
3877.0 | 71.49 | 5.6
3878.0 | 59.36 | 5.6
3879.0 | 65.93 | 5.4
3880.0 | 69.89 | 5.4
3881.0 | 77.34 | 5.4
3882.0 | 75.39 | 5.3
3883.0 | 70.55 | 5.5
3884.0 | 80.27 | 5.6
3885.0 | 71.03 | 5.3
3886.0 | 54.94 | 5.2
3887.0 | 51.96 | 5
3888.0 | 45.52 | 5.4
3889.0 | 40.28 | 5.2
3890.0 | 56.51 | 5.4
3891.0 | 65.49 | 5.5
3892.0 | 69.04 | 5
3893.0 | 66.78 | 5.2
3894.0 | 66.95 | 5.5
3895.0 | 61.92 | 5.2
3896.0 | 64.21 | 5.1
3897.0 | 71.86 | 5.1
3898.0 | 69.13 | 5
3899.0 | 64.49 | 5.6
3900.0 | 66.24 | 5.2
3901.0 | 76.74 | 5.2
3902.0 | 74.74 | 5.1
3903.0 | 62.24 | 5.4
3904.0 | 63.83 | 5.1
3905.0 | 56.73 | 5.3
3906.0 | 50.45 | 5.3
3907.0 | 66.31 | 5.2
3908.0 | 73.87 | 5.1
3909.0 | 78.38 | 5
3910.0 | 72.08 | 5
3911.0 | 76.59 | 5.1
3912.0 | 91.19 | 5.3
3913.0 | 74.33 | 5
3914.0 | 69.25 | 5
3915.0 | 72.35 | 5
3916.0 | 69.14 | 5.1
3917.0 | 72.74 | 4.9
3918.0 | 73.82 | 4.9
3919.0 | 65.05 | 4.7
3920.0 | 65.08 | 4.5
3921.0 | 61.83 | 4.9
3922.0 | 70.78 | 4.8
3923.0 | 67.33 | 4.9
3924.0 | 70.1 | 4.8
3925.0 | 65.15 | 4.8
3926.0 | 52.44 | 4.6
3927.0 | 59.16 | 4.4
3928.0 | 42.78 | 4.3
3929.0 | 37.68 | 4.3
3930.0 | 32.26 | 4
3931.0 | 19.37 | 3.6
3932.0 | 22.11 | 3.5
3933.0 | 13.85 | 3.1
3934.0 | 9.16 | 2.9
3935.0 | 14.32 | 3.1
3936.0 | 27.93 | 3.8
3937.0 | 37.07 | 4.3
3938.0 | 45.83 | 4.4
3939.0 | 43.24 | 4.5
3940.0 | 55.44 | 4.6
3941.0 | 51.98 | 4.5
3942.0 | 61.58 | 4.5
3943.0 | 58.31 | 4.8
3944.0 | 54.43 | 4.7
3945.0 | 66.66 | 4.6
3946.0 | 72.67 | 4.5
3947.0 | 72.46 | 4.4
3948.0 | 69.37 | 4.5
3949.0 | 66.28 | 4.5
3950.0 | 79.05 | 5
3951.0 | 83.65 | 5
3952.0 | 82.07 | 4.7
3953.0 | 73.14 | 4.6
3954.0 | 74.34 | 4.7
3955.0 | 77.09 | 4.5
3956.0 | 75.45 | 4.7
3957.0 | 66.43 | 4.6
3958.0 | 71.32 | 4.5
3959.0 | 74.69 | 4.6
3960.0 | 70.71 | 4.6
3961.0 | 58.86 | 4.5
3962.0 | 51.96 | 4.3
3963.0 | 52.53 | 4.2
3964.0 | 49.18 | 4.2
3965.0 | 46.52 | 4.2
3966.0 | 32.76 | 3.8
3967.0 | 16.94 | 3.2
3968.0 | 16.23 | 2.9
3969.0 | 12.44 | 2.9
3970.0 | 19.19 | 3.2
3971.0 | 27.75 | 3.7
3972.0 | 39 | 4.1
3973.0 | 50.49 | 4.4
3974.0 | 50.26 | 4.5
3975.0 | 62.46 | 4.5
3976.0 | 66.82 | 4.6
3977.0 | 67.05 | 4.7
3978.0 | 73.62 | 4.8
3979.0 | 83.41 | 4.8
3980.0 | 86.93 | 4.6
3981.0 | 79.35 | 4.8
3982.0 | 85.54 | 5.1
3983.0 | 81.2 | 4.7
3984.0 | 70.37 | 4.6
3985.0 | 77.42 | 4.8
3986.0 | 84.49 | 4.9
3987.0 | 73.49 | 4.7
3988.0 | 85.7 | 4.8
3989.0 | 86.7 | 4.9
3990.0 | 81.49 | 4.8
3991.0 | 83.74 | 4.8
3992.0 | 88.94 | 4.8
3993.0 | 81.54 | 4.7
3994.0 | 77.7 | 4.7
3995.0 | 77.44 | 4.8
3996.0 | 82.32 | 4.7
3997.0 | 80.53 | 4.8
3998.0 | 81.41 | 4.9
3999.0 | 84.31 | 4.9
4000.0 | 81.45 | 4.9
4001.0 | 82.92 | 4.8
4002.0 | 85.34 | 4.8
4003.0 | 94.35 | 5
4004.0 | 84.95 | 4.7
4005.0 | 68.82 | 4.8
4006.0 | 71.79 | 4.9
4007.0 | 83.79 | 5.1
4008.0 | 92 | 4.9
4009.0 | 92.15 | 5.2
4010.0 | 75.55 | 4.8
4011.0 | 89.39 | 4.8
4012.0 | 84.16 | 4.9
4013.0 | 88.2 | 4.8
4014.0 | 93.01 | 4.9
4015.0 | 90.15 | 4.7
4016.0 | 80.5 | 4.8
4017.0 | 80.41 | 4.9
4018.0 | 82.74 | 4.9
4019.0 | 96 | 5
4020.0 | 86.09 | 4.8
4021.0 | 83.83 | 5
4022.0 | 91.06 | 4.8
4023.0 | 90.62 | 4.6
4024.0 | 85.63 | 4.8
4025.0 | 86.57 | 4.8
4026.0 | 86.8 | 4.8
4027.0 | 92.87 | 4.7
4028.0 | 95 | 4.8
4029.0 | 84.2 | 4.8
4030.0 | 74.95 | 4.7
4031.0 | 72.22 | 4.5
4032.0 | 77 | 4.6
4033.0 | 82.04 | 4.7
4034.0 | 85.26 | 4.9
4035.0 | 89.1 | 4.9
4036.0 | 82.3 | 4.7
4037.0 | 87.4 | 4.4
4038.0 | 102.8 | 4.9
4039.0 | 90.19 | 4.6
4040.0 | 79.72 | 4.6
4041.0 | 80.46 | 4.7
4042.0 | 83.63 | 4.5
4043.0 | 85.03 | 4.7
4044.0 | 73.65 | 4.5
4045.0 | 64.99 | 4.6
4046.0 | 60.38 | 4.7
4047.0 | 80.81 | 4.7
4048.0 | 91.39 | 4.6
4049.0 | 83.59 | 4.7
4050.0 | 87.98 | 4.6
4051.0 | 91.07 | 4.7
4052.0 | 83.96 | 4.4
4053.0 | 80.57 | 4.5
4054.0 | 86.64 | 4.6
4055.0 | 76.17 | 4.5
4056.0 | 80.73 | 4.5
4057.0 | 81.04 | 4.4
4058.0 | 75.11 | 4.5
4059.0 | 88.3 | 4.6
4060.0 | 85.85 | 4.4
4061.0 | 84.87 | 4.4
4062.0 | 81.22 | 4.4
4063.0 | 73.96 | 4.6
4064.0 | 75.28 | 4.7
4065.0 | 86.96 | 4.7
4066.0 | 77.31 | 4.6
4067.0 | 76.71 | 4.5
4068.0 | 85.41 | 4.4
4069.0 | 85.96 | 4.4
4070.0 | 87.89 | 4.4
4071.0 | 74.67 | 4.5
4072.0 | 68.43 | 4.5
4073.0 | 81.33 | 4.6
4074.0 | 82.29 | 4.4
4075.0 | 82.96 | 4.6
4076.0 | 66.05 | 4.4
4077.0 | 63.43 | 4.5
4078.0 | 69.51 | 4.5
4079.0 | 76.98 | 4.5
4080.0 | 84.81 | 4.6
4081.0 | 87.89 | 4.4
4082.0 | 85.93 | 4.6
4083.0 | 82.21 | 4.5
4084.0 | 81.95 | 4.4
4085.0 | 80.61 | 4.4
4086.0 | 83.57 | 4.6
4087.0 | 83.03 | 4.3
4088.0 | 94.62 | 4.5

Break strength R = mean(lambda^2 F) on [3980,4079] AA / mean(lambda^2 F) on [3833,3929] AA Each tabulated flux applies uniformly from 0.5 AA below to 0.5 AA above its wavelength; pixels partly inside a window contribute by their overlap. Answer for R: 1.3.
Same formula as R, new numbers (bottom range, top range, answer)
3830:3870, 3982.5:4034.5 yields 1.42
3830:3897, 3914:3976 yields 0.87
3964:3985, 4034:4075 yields 1.58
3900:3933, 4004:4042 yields 1.45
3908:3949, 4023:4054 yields 1.57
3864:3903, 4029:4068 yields 1.31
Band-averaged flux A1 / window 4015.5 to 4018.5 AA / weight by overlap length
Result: 81.2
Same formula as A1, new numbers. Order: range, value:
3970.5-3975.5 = 46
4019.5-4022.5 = 87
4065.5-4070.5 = 82.7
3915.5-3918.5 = 71.9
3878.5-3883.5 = 71.8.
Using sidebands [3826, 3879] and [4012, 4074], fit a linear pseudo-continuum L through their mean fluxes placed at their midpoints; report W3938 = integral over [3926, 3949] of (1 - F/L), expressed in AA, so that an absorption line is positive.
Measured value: 8.8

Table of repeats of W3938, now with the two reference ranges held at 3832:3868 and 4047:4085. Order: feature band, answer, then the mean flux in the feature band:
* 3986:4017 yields -3.11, 83.4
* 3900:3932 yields 2.55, 63.4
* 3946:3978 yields 6.76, 57.2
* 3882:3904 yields 0.84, 64.6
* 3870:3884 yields -0.64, 68.9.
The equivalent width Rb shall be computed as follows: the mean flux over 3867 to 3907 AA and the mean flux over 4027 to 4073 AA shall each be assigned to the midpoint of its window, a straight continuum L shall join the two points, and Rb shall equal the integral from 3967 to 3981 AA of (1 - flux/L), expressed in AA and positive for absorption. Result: 4.58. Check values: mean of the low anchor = 66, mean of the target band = 50.3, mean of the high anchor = 81.9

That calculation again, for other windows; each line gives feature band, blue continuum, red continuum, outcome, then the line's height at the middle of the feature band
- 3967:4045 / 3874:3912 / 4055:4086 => -2.6 AA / 75.1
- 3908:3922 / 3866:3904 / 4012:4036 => -0.3 AA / 71.1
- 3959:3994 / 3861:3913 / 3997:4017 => 8.1 AA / 80.3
